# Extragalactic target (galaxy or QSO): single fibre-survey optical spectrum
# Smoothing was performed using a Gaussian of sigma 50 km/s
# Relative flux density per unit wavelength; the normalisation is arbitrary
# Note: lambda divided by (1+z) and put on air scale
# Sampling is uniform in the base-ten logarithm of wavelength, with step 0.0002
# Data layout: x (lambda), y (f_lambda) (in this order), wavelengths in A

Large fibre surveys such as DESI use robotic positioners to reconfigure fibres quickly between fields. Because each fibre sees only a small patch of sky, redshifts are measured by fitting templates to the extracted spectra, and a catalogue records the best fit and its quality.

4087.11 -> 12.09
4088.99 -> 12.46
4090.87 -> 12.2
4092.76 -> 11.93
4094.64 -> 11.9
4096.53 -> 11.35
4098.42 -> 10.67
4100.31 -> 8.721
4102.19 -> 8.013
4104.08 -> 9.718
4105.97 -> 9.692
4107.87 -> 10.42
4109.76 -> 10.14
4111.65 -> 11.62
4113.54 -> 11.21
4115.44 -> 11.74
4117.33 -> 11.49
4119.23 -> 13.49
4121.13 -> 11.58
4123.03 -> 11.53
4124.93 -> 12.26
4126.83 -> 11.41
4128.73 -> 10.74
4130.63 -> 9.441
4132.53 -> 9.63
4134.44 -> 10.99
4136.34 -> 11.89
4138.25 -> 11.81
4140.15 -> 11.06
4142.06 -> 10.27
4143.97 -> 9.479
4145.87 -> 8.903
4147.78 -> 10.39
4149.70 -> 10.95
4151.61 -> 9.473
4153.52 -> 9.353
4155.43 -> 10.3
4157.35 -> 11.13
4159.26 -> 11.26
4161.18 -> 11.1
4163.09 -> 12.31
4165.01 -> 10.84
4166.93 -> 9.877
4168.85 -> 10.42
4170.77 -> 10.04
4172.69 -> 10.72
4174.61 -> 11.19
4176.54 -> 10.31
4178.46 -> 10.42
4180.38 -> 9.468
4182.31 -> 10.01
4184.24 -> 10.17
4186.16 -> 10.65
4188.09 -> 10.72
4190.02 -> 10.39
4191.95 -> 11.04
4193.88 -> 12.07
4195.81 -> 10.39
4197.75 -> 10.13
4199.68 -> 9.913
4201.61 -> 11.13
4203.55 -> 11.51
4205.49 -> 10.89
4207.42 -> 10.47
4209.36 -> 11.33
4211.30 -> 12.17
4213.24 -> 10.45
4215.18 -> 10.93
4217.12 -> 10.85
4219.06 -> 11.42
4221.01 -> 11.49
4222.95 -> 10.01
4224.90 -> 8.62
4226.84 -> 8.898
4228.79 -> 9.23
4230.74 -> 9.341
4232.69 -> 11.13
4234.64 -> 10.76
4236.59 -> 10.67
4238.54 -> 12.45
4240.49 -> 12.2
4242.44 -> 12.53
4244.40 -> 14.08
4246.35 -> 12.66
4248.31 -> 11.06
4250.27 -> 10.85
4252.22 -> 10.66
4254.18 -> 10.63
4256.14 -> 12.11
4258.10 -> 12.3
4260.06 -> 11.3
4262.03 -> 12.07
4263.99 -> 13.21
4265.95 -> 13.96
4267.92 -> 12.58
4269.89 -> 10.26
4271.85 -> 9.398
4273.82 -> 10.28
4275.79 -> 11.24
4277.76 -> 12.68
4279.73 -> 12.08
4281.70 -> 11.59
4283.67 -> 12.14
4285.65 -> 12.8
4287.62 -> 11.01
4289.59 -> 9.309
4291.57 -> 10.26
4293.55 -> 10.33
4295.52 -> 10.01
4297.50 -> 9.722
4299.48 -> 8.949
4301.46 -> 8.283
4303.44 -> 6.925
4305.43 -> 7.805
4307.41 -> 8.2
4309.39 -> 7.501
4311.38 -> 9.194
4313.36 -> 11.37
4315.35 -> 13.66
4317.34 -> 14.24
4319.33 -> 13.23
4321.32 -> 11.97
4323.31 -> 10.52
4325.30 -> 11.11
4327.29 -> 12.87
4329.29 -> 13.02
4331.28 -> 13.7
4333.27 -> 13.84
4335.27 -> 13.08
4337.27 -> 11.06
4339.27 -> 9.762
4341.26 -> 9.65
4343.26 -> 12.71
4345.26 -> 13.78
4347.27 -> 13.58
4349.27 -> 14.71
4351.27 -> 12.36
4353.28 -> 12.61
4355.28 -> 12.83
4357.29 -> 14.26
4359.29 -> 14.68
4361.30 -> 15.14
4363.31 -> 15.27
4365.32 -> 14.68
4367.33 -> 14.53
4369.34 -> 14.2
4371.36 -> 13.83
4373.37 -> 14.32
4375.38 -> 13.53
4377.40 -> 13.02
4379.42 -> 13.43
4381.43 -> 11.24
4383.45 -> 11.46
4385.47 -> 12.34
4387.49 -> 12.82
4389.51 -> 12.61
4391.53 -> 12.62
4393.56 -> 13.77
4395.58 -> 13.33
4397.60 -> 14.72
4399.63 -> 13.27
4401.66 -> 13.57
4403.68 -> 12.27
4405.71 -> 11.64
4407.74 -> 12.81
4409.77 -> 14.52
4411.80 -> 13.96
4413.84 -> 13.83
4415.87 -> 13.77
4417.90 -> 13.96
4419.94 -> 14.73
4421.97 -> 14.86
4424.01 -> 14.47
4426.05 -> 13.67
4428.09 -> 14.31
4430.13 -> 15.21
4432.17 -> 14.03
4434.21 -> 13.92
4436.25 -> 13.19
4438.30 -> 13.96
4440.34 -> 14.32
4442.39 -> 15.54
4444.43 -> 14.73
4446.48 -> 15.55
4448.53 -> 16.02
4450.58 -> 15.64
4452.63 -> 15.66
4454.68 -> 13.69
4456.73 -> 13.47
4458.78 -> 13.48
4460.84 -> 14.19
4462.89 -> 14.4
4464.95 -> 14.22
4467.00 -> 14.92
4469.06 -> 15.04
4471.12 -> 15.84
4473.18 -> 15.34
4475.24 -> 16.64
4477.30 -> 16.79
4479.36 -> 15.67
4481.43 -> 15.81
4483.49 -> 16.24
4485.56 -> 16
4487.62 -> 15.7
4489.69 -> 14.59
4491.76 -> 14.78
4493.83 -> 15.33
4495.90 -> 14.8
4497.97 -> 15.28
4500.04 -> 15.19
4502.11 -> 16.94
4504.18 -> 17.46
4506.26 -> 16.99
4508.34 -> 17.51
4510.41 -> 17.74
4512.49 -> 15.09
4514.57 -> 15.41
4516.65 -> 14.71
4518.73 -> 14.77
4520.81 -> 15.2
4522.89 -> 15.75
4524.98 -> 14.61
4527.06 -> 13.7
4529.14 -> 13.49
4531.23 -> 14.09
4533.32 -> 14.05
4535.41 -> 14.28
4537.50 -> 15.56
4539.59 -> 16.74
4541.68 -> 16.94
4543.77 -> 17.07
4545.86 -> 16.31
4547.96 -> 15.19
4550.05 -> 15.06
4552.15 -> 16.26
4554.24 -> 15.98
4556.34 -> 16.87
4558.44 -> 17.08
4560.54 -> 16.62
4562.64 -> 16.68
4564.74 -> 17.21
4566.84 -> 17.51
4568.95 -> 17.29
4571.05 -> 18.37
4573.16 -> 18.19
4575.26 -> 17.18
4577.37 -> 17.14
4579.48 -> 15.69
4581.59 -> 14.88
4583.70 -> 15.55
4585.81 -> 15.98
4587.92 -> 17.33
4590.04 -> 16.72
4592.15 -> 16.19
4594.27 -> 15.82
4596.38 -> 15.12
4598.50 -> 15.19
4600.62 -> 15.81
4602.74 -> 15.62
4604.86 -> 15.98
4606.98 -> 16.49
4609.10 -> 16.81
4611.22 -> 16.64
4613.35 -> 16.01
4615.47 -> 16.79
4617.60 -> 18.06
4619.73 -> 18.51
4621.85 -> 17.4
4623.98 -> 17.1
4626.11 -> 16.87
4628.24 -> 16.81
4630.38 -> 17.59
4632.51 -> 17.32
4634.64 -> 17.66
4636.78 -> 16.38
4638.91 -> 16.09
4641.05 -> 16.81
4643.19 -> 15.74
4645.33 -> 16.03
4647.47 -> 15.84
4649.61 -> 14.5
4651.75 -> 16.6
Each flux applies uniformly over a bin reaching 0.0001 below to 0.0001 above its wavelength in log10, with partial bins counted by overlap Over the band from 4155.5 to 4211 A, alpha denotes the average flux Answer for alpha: 10.7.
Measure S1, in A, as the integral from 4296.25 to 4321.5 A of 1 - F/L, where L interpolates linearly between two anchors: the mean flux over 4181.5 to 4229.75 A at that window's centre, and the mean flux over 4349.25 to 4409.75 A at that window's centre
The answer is 4.6 A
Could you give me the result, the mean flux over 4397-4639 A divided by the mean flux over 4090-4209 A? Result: 1.45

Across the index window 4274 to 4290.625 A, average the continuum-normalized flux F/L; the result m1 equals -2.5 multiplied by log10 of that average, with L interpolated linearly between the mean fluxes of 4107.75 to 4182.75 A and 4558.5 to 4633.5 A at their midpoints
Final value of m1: 0.09 mag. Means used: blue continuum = 10.8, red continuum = 16.7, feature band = 11.5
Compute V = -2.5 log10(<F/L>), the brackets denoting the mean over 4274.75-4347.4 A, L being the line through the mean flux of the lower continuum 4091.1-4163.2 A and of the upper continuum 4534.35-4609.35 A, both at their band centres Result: 0.17 mag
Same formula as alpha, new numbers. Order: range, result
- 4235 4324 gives 11.1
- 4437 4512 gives 15.4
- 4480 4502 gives 15.4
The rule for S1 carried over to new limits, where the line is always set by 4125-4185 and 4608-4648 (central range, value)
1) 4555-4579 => -1.8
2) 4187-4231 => 2.5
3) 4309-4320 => 0.8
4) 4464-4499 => -1.3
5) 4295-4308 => 4.1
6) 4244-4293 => 1.9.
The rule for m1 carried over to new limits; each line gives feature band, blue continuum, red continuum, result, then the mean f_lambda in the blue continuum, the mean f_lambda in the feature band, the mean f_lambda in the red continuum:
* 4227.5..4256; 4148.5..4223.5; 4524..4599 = 0.02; 10.7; 11.3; 16.1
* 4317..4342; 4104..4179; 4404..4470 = 0.08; 10.8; 12.1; 14.3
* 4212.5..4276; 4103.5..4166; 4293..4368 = 0.02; 10.8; 11.2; 11.9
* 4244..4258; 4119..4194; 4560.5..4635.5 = 0.03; 10.7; 11.7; 16.7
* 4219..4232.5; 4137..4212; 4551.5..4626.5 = 0.16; 10.6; 9.82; 16.6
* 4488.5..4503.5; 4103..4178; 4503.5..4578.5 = 0.01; 10.8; 15.3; 16.1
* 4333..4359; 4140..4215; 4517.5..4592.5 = 0.03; 10.6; 12.7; 16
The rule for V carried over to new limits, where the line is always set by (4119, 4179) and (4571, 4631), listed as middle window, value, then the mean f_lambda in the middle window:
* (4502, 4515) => -0.09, 16.8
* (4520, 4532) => 0.08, 14.5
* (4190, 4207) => 0.05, 10.8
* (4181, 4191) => 0.09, 10.4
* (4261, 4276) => 0.06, 11.6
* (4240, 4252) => -0.01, 12.1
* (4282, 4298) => 0.17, 10.8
